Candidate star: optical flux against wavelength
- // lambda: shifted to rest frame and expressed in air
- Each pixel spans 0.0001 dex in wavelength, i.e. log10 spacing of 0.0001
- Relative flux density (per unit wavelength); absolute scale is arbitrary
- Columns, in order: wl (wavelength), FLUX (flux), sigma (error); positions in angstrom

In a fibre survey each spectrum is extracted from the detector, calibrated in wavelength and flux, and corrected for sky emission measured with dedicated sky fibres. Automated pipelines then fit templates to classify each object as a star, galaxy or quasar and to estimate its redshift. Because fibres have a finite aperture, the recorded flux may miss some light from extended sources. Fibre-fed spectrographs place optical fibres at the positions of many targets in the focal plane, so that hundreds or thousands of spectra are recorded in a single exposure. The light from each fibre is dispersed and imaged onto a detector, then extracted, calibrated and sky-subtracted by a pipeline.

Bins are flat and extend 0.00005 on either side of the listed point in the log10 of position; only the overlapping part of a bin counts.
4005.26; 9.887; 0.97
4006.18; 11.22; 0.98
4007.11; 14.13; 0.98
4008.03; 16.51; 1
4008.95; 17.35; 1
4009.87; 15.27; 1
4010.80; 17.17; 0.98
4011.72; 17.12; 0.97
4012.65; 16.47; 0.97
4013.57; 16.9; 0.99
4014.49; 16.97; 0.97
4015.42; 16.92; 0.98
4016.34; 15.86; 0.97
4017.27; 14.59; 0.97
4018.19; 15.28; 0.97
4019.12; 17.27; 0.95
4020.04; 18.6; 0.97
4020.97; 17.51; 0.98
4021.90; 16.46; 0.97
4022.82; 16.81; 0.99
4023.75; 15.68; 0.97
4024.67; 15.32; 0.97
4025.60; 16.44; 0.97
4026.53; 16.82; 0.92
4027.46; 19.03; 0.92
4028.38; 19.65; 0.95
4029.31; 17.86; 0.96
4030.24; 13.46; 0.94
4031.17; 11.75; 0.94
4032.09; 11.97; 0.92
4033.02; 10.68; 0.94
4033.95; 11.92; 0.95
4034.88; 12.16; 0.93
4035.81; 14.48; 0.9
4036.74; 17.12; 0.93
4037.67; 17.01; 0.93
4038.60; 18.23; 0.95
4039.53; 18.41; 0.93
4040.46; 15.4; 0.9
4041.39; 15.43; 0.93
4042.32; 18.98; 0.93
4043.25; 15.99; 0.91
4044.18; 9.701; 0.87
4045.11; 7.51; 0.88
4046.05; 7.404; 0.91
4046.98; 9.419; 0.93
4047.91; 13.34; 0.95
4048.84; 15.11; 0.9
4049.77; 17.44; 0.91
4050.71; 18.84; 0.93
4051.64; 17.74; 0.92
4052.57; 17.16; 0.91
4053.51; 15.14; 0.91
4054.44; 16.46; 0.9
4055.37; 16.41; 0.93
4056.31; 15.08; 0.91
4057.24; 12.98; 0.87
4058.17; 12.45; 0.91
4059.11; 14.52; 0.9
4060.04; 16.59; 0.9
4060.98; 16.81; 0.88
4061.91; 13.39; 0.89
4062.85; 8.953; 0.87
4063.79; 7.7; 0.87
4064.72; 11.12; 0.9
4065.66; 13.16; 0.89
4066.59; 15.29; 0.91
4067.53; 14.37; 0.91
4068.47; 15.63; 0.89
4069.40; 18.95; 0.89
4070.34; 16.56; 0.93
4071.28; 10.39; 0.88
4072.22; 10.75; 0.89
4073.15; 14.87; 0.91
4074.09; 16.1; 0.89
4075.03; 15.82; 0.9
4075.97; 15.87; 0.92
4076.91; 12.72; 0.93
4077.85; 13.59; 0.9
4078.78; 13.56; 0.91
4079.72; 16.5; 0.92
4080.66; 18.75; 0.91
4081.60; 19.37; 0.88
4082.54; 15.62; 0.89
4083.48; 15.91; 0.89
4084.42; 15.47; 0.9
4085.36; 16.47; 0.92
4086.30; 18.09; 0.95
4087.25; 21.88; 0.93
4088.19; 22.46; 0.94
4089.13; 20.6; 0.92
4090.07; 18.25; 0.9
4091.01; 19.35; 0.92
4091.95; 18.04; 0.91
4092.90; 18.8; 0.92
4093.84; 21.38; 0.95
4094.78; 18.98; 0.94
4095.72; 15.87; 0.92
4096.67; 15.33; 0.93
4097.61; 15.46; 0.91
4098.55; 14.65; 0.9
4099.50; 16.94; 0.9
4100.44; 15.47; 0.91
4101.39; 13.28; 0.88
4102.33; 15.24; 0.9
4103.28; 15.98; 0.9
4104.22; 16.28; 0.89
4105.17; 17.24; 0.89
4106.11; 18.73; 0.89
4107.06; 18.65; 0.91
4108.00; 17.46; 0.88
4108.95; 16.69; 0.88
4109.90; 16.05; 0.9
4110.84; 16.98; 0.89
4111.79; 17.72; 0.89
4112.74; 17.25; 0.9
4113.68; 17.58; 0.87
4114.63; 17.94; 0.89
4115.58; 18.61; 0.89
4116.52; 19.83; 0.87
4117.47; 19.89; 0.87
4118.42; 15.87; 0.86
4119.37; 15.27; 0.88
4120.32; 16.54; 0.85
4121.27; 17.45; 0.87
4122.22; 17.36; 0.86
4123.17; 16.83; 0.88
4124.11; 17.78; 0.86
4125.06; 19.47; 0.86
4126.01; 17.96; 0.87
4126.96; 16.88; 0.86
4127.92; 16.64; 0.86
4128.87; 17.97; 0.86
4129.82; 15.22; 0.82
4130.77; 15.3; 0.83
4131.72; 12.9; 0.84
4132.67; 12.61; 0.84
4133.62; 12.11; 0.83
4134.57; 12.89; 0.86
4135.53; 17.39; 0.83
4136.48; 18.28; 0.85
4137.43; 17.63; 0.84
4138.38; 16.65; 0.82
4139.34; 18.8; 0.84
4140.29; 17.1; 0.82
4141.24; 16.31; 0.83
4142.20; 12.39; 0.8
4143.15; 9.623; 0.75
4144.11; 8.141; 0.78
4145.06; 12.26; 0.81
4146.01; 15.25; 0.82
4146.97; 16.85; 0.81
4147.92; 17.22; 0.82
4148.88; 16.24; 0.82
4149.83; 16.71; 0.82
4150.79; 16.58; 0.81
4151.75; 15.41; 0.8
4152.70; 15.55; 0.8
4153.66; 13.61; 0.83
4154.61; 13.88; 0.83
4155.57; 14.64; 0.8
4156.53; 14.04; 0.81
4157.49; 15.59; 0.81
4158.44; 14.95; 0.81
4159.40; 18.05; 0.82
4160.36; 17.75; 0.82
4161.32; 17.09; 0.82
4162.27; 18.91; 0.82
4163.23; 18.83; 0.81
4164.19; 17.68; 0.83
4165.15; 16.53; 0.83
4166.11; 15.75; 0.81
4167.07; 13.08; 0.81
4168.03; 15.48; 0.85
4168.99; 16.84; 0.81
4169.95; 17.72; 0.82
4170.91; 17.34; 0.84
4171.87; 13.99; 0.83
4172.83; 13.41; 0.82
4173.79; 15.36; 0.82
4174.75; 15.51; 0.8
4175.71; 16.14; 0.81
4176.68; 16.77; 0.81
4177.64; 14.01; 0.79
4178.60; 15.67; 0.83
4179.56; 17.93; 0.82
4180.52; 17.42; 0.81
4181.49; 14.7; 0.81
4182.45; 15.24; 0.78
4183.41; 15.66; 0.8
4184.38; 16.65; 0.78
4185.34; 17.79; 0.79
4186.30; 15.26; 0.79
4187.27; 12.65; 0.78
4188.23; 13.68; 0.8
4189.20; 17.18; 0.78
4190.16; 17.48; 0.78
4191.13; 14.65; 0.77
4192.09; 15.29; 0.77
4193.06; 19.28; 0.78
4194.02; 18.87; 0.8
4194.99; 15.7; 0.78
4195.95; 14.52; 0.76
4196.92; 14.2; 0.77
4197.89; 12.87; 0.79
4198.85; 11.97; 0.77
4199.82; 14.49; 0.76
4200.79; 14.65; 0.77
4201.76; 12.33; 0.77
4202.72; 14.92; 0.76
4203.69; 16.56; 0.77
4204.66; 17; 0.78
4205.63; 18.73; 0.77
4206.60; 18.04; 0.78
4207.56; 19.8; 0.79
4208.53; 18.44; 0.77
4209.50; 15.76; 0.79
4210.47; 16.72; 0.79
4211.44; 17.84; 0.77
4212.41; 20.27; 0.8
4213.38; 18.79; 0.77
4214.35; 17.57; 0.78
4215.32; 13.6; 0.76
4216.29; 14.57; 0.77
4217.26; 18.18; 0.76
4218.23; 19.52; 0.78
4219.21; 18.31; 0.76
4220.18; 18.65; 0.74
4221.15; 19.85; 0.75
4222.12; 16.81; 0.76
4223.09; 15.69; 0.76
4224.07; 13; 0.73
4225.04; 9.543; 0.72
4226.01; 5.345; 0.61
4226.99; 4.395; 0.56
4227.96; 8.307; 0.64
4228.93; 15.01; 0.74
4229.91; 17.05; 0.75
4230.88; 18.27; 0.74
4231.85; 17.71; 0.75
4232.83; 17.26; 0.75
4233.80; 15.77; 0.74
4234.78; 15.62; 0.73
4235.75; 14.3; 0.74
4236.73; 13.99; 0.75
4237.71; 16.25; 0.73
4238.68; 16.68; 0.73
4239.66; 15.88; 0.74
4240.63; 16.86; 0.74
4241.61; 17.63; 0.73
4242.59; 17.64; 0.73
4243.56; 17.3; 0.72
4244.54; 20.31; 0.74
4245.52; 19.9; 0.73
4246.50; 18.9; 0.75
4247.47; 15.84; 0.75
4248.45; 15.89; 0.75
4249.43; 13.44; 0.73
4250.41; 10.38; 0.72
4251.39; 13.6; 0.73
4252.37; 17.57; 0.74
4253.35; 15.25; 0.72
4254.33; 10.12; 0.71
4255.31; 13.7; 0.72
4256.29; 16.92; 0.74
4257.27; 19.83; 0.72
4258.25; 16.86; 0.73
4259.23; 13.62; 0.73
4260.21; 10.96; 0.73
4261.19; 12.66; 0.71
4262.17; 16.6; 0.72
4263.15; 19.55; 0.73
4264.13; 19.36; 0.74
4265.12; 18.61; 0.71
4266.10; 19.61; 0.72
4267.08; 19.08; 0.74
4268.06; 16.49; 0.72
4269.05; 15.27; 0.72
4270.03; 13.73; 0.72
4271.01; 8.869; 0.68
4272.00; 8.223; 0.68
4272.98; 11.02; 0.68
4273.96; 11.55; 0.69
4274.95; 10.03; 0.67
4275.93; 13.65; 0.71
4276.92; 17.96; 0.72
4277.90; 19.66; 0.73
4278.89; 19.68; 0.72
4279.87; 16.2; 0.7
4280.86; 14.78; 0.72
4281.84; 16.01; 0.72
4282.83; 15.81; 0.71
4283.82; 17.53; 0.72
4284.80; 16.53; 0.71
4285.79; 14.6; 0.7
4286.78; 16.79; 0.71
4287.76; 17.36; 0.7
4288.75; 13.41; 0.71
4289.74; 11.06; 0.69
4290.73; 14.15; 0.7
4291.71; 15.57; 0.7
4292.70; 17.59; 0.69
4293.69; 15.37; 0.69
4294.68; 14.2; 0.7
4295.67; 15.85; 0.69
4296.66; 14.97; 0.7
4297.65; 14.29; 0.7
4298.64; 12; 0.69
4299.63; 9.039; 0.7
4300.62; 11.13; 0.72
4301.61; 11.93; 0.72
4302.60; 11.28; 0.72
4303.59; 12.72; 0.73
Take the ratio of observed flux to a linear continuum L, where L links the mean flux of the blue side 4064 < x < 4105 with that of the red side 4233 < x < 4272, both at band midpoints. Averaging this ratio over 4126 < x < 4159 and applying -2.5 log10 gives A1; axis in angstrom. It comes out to 0.06 mag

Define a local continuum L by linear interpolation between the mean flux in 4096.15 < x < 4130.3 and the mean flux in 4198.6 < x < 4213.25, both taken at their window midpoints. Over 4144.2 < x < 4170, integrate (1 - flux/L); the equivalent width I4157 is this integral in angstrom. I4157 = 1.4 angstrom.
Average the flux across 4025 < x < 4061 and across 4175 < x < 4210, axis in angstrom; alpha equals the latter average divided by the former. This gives 1.1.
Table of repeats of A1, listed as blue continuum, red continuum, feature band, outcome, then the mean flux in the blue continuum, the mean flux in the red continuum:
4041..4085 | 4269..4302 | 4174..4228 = -0.09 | 14.5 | 14.3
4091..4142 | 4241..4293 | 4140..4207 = 0.05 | 16.8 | 15.6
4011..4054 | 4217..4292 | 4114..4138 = -0.09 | 15.4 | 15.4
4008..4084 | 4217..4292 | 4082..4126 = -0.15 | 15.1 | 15.4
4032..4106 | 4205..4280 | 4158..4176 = -0.05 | 15.4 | 15.7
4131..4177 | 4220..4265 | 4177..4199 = -0.02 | 15.5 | 15.4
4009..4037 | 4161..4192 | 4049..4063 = 0.03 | 15.8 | 16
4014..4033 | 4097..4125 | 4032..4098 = 0.08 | 16.1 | 17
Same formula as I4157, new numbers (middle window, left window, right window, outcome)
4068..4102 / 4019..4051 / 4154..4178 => -2.61 angstrom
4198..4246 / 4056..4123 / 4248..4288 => -1.44 angstrom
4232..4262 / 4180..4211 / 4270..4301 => -1.42 angstrom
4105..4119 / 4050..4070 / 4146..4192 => -2.24 angstrom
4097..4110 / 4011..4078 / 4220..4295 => -1.08 angstrom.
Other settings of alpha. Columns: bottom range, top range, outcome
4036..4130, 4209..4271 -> 0.98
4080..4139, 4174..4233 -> 0.92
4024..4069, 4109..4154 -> 1.11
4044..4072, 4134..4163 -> 1.12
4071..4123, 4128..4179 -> 0.92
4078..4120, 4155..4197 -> 0.92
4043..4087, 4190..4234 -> 1.08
